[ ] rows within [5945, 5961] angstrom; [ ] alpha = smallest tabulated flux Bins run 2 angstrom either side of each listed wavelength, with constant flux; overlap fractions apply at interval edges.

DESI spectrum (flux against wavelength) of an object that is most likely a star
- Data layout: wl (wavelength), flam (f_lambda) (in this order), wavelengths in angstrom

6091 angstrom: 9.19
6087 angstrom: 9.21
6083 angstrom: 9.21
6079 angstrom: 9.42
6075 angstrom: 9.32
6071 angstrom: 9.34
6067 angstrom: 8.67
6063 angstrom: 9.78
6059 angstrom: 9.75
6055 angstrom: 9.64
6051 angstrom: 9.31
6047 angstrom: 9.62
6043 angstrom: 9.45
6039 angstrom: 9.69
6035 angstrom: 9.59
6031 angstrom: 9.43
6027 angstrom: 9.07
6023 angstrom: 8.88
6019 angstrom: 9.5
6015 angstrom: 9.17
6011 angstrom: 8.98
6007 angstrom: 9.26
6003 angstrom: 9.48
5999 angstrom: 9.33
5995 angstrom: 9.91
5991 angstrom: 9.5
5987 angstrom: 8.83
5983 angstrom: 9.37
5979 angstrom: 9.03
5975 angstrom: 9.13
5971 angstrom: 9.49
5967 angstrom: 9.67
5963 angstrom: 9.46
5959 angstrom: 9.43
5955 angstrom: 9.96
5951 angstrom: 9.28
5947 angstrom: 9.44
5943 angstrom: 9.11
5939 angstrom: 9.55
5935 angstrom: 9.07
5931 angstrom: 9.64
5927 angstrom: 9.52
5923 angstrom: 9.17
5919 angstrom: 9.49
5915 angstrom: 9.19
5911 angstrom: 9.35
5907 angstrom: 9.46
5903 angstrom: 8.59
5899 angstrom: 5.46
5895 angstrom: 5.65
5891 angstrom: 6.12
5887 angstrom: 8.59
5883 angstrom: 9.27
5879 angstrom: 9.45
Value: 9.28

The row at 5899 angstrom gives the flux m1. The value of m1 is 5.46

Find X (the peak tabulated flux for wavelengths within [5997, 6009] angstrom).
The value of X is 9.48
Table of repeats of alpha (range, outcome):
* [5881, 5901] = 5.46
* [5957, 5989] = 8.83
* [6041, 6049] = 9.45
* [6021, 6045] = 8.88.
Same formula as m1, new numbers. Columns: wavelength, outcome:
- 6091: 9.19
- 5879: 9.45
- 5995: 9.91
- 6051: 9.31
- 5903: 8.59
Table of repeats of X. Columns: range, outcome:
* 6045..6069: 9.78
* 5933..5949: 9.55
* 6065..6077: 9.34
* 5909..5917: 9.35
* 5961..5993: 9.67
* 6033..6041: 9.69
